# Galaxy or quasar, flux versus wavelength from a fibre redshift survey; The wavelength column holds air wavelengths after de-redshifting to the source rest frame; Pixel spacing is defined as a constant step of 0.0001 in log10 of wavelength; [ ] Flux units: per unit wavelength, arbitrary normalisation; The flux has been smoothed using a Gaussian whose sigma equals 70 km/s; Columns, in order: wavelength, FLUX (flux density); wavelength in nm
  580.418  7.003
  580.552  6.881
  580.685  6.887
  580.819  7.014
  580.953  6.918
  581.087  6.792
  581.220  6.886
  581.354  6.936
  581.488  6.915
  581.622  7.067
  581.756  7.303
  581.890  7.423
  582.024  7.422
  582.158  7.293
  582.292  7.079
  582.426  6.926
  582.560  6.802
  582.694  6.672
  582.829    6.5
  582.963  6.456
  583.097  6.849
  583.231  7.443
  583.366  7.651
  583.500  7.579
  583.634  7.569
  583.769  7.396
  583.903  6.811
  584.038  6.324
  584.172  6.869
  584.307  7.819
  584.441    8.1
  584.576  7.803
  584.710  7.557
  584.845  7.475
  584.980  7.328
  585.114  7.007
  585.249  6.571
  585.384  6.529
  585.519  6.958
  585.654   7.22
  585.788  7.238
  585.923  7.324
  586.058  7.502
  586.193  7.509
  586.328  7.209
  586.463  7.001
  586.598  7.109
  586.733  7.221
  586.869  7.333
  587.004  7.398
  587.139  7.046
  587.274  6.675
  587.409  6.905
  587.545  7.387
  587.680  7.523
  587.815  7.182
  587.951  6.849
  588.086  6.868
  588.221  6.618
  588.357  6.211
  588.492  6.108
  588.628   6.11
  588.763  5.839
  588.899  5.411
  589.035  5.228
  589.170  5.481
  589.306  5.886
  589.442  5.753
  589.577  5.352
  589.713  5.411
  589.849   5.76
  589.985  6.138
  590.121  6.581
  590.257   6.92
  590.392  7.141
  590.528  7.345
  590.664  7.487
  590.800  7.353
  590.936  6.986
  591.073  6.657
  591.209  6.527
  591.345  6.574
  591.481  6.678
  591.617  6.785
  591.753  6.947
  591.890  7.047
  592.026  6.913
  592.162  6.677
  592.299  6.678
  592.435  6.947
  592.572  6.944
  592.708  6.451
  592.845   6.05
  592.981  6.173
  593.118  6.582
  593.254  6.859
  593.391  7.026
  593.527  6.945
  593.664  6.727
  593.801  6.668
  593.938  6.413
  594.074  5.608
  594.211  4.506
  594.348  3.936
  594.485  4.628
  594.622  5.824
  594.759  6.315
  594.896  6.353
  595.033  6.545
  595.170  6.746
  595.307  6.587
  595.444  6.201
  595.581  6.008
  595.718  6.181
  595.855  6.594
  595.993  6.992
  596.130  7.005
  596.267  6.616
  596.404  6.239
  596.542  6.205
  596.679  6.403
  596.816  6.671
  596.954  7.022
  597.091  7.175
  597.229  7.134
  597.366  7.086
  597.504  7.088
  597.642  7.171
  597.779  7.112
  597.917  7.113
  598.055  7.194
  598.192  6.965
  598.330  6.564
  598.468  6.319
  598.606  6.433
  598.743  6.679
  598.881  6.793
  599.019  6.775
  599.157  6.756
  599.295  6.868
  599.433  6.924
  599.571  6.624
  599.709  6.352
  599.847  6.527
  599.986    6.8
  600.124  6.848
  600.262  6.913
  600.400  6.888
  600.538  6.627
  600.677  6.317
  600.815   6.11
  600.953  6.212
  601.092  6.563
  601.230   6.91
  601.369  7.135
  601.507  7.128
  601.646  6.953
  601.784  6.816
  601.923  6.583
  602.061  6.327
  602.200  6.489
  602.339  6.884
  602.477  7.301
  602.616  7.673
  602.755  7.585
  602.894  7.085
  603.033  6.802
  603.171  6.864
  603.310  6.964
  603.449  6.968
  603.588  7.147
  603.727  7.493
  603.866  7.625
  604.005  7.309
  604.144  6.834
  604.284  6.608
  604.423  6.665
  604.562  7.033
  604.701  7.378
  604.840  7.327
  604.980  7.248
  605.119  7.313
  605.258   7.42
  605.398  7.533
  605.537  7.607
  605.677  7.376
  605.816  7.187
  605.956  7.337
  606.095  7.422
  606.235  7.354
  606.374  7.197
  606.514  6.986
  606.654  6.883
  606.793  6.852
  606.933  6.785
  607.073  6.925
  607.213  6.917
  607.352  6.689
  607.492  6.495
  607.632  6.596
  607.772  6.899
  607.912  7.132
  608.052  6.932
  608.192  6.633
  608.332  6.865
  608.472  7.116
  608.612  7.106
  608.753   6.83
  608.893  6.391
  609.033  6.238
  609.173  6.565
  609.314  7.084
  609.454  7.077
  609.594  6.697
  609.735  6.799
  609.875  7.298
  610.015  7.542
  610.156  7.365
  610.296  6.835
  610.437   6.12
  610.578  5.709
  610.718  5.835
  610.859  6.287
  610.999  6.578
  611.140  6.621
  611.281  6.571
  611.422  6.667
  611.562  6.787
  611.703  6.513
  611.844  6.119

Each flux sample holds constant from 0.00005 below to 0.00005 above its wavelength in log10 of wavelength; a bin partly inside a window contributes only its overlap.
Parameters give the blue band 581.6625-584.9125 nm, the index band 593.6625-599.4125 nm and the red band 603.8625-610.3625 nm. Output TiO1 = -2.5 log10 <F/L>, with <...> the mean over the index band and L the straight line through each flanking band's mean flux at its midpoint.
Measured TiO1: 0.099 mag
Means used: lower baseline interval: 7.21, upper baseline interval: 7.02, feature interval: 6.48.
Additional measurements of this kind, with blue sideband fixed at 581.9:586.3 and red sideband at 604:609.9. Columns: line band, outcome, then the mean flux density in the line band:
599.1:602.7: 0.045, 6.75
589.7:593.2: 0.065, 6.7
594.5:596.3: 0.110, 6.4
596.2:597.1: 0.078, 6.58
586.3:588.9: 0.050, 6.83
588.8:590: 0.267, 5.58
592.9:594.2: 0.102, 6.46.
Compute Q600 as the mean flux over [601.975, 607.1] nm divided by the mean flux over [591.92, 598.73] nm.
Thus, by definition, 1.10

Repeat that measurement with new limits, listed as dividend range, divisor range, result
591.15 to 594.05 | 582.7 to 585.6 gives 0.93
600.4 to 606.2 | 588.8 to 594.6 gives 1.11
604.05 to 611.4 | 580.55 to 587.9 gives 0.97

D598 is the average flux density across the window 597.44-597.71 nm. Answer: 7.12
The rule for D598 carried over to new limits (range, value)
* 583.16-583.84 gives 7.52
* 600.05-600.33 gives 6.89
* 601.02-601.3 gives 6.72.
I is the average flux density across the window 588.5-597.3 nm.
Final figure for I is 6.39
